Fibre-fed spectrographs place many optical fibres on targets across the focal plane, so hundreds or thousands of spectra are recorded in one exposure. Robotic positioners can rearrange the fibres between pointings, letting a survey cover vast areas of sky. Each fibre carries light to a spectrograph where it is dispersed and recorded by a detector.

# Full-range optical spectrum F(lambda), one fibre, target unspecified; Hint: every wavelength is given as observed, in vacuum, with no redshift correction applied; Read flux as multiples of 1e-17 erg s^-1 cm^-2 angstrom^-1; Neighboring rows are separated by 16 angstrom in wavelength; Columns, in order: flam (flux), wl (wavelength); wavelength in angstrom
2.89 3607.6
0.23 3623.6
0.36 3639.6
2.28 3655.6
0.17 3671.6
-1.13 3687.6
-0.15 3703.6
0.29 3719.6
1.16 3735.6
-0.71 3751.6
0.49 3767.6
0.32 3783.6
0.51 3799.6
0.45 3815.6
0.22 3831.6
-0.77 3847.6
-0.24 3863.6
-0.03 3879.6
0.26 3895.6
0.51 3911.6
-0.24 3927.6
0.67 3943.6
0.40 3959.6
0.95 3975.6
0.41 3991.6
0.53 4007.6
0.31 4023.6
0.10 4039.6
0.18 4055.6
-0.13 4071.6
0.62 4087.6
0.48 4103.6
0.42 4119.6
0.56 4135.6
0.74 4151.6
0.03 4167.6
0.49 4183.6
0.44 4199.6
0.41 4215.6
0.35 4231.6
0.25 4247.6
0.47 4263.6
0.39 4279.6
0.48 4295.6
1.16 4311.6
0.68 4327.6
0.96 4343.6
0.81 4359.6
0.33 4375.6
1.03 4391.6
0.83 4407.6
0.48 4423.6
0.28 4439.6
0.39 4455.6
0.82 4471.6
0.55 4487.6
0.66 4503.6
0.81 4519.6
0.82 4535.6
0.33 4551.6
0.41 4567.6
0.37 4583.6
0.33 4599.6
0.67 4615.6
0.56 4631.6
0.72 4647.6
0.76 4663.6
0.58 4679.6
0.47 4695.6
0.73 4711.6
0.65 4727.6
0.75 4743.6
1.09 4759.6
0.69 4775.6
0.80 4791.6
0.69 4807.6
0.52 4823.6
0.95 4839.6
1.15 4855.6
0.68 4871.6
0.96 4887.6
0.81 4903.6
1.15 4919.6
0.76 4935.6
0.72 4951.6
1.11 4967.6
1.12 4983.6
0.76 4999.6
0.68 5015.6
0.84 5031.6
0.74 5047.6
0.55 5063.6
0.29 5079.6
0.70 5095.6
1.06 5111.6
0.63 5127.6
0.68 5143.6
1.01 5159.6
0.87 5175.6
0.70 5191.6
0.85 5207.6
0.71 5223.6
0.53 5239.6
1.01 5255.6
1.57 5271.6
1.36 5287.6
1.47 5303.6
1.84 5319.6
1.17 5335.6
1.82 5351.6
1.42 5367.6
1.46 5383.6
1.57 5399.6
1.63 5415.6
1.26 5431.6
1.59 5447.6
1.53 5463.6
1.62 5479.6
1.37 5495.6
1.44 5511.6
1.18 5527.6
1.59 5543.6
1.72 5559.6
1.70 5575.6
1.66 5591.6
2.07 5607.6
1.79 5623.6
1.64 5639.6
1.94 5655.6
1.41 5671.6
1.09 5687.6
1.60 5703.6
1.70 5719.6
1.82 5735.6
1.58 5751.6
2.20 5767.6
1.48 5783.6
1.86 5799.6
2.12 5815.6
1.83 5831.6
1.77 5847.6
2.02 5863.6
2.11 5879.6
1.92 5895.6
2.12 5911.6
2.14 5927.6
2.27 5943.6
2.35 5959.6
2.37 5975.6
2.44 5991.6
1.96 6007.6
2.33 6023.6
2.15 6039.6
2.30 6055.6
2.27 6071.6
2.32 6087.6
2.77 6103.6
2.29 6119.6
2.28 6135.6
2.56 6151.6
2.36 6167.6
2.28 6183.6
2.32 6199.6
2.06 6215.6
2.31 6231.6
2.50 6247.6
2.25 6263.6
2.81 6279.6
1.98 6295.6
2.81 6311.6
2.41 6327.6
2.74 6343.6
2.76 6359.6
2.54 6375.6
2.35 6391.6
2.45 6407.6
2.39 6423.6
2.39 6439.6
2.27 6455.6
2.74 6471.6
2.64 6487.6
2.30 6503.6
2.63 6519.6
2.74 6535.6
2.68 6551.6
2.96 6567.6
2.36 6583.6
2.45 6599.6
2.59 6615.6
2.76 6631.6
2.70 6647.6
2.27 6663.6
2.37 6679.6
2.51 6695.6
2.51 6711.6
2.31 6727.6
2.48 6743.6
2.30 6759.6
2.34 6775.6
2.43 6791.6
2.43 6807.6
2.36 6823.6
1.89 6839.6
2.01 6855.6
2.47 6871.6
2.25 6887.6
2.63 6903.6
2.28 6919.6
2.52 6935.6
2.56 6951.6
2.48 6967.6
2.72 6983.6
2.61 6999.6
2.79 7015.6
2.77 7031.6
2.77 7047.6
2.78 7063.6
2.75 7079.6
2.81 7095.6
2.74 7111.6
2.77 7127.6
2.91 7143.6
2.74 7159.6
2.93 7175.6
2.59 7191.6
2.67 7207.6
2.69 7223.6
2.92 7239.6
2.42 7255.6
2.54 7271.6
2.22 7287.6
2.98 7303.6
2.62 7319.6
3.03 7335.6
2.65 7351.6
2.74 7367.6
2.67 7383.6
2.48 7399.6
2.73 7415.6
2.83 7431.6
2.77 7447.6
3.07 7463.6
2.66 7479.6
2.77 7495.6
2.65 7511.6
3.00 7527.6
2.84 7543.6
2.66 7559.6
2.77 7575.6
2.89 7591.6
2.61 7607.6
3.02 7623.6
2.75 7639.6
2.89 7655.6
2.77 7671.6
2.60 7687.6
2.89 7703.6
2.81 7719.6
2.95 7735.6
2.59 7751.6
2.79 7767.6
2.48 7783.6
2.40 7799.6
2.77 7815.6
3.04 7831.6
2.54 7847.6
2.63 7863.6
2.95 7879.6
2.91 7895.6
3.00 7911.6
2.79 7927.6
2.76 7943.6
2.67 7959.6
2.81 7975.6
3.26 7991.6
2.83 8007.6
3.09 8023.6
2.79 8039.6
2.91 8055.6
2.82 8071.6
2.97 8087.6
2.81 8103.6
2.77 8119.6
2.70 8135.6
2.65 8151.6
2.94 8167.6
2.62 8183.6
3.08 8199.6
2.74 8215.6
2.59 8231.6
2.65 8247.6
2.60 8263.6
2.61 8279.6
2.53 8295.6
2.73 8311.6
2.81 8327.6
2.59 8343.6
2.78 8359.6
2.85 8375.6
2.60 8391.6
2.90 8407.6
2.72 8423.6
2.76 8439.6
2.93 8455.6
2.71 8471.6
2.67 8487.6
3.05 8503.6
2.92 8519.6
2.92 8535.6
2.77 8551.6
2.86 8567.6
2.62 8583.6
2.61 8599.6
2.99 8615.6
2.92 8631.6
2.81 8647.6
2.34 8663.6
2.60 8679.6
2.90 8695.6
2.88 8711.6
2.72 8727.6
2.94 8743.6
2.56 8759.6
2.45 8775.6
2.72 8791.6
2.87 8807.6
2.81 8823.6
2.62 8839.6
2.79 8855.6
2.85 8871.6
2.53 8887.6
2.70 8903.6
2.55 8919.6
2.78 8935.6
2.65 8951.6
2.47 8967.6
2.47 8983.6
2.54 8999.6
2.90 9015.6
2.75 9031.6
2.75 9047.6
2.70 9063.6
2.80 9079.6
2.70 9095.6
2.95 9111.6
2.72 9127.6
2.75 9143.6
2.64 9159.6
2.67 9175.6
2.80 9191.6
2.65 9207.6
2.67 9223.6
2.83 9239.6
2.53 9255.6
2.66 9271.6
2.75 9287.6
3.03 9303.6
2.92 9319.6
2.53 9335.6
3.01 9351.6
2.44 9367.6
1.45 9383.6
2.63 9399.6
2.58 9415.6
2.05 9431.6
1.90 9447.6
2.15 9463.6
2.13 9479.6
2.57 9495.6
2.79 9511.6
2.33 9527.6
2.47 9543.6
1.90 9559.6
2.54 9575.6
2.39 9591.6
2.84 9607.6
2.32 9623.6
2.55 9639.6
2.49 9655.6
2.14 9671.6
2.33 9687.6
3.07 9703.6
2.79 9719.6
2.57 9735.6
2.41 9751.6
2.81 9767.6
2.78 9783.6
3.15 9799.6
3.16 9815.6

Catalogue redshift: 0.322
